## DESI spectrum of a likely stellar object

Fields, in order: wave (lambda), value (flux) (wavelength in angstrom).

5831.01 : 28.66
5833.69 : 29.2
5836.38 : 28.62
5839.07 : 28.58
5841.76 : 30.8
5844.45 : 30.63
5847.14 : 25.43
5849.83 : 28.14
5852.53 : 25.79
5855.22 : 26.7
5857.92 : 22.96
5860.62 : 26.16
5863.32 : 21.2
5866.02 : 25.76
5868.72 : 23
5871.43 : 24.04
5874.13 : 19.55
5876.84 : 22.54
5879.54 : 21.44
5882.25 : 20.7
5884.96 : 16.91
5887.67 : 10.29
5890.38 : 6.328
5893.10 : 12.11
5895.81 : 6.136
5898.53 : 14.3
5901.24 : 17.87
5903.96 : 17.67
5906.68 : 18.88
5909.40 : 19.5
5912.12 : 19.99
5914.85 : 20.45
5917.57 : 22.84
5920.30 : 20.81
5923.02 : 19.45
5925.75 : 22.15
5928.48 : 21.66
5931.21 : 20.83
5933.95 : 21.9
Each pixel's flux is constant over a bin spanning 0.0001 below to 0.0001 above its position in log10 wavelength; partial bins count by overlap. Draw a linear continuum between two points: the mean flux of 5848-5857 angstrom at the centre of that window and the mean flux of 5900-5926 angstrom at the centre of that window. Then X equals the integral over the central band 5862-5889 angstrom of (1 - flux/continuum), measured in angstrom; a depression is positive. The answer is 4.03 angstrom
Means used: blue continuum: 26.6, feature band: 20.5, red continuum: 19.9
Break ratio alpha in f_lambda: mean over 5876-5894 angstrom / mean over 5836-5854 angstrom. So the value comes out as 0.6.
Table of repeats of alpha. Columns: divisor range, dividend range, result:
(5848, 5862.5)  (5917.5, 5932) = 0.82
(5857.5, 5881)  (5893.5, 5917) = 0.73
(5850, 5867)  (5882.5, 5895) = 0.48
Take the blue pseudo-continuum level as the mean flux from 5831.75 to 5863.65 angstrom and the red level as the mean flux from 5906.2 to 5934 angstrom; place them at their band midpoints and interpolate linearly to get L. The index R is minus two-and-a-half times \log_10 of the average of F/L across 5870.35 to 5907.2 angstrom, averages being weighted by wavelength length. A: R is 0.41 mag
